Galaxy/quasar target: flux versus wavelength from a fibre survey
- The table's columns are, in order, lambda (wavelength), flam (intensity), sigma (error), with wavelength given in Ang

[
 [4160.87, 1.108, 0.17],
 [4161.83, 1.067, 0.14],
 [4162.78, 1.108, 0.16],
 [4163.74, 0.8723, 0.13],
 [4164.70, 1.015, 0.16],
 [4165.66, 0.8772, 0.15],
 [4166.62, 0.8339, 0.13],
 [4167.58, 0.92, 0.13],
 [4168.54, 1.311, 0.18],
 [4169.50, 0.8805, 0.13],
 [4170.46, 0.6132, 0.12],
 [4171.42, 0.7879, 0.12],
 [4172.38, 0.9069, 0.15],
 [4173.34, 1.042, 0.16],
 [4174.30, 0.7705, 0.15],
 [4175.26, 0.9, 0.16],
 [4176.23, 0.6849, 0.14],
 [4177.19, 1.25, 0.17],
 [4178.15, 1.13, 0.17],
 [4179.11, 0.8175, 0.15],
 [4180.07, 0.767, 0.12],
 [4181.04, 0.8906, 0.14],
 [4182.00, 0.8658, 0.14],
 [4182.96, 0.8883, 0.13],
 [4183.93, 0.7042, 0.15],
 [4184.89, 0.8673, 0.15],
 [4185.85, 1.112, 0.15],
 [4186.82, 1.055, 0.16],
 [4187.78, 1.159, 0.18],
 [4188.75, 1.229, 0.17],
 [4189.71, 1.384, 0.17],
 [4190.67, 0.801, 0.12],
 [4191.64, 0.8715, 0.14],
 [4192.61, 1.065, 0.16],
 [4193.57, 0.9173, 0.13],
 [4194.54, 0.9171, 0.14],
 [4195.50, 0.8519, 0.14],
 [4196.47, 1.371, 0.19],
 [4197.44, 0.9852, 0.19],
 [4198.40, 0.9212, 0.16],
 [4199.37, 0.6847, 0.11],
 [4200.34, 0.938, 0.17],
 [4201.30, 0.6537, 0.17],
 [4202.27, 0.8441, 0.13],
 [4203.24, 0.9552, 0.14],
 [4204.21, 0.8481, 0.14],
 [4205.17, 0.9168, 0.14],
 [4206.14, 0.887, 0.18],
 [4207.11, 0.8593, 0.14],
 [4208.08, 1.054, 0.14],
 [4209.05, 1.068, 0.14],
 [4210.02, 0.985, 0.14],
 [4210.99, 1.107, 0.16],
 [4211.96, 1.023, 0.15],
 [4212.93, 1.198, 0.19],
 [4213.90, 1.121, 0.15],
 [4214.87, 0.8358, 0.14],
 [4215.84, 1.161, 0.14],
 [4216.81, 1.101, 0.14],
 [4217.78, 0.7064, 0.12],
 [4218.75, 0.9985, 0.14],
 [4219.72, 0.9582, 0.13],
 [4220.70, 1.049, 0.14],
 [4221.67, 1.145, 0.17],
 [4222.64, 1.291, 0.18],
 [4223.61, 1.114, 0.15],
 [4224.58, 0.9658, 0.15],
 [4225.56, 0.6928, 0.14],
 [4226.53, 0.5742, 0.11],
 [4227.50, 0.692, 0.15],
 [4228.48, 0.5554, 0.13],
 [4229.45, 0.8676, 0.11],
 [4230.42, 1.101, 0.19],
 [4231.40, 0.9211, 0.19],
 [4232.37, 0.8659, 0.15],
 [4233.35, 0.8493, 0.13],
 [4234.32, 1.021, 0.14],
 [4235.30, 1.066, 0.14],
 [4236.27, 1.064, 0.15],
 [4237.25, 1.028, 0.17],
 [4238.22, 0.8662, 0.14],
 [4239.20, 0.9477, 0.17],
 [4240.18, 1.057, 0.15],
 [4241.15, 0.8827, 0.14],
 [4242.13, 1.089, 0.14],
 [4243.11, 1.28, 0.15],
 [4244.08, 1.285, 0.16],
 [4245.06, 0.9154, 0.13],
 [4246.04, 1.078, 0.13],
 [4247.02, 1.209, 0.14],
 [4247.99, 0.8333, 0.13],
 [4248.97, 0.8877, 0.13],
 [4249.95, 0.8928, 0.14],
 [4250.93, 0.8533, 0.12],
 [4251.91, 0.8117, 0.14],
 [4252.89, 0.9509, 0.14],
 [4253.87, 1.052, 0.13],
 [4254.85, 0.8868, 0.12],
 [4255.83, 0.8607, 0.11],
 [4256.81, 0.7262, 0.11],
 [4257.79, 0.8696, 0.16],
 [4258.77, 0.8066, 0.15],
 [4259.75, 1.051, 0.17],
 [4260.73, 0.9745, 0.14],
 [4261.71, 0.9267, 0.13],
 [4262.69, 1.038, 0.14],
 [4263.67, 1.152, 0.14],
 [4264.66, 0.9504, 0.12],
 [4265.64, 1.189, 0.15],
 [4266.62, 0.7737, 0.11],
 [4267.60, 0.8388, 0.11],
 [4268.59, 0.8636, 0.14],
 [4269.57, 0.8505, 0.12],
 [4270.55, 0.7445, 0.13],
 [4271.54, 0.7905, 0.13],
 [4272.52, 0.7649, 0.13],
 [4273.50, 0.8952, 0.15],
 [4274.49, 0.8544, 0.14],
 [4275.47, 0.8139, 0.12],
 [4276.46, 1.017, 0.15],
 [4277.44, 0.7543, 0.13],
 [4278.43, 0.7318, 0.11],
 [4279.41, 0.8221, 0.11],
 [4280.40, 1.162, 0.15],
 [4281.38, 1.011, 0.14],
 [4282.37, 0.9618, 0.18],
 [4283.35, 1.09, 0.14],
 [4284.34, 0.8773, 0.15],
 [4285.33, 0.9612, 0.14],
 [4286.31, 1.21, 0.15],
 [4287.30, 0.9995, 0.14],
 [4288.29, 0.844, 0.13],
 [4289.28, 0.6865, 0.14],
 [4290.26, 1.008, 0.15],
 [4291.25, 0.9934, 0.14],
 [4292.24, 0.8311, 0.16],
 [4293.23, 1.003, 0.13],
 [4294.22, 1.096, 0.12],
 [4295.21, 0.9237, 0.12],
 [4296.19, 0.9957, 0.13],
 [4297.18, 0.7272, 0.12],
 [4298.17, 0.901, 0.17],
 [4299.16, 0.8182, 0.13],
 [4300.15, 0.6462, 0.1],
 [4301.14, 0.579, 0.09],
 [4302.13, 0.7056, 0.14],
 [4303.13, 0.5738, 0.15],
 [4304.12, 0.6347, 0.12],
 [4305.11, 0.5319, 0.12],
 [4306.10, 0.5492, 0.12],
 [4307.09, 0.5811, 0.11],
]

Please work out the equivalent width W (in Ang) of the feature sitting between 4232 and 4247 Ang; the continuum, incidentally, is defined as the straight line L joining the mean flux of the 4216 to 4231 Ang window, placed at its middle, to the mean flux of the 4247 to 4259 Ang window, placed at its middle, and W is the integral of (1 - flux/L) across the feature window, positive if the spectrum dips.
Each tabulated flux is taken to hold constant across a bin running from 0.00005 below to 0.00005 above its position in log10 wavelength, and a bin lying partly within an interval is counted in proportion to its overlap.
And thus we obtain -2.0 Ang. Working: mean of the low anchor 0.926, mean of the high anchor 0.885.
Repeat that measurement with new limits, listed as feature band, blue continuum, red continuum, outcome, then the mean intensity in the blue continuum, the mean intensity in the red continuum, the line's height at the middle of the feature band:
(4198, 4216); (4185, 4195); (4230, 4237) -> 1.28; 1.04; 0.984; 1.02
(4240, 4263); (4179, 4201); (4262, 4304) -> -1.32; 0.959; 0.889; 0.913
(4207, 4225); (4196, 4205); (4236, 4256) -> -2.03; 0.911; 0.988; 0.937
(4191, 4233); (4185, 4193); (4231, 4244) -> 3.92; 1.07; 1.01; 1.04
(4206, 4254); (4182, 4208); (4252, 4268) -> -1.68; 0.95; 0.938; 0.943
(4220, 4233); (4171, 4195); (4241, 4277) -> 0.45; 0.952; 0.937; 0.943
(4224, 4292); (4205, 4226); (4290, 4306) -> -1.94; 1.01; 0.801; 0.903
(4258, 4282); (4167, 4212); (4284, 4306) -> -1.23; 0.945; 0.837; 0.863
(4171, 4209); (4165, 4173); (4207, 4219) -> 0.66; 0.897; 1.02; 0.957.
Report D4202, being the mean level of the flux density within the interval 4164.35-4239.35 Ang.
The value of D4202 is 0.948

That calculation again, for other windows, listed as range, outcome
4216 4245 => 0.968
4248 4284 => 0.905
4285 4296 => 0.961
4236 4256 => 0.988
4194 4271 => 0.952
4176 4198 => 0.985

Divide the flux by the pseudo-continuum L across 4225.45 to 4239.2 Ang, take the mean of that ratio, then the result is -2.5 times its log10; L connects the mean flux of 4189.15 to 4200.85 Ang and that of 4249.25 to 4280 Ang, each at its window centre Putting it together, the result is 0.06 mag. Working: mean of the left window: 0.977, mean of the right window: 0.888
